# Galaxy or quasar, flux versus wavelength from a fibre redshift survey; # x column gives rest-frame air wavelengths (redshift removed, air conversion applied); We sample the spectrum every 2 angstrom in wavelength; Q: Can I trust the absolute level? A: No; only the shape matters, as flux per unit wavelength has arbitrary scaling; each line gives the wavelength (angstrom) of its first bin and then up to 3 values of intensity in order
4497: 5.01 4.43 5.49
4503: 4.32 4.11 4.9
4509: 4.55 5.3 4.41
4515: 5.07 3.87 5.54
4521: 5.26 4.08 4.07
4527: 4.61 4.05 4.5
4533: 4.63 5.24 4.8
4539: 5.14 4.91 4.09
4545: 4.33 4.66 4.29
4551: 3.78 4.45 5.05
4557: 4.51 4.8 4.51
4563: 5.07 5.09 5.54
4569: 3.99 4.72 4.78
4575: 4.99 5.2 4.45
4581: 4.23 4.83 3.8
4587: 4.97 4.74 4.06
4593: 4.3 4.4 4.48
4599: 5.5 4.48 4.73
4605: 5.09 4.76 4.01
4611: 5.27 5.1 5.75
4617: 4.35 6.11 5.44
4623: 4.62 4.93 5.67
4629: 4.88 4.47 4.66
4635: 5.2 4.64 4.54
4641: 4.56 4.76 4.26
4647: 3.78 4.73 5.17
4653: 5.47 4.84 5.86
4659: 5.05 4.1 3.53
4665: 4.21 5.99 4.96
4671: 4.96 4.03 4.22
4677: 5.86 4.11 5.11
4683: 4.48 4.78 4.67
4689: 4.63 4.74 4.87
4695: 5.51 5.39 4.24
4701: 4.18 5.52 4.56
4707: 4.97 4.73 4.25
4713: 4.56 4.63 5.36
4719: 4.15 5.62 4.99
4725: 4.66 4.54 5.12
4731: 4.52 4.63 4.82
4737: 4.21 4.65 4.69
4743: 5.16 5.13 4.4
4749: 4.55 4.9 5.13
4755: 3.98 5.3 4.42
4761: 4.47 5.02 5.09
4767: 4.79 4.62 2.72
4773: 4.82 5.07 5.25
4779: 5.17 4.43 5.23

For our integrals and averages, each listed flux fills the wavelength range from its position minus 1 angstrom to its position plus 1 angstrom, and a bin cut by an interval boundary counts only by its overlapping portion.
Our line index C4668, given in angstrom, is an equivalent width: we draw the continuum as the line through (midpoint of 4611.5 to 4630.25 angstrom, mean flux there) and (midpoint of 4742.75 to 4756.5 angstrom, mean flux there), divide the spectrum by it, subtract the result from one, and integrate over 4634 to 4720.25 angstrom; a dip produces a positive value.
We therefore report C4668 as 4.3 angstrom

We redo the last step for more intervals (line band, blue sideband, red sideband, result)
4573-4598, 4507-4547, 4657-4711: 0.80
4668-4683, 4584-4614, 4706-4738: -0.10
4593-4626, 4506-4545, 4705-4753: -1.48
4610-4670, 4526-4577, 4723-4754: -2.41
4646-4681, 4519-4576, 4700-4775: -0.61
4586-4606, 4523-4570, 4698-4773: -0.22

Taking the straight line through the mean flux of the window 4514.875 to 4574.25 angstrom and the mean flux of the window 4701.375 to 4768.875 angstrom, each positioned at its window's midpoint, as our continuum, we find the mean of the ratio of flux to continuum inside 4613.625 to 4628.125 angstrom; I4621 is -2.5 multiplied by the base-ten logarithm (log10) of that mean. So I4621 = -0.12 mag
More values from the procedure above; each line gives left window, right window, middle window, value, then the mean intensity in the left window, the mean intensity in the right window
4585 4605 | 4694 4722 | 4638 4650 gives 0.06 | 4.61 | 4.83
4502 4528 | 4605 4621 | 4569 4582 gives 0.05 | 4.62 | 5.08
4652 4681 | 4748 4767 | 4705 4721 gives 0.02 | 4.81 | 4.76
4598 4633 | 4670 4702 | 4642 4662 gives 0.01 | 5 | 4.74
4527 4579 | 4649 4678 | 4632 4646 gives 0.04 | 4.68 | 4.87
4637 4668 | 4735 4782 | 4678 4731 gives -0.02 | 4.72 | 4.7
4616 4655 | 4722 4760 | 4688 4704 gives -0.02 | 4.85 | 4.73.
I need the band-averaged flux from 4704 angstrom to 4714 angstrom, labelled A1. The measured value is 4.61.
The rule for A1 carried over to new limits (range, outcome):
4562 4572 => 4.88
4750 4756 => 4.67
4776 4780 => 5.21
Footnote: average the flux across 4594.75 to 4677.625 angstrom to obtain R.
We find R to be 4.84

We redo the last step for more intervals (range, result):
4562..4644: 4.81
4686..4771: 4.75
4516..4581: 4.65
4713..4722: 4.9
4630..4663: 4.72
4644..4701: 4.76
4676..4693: 4.8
